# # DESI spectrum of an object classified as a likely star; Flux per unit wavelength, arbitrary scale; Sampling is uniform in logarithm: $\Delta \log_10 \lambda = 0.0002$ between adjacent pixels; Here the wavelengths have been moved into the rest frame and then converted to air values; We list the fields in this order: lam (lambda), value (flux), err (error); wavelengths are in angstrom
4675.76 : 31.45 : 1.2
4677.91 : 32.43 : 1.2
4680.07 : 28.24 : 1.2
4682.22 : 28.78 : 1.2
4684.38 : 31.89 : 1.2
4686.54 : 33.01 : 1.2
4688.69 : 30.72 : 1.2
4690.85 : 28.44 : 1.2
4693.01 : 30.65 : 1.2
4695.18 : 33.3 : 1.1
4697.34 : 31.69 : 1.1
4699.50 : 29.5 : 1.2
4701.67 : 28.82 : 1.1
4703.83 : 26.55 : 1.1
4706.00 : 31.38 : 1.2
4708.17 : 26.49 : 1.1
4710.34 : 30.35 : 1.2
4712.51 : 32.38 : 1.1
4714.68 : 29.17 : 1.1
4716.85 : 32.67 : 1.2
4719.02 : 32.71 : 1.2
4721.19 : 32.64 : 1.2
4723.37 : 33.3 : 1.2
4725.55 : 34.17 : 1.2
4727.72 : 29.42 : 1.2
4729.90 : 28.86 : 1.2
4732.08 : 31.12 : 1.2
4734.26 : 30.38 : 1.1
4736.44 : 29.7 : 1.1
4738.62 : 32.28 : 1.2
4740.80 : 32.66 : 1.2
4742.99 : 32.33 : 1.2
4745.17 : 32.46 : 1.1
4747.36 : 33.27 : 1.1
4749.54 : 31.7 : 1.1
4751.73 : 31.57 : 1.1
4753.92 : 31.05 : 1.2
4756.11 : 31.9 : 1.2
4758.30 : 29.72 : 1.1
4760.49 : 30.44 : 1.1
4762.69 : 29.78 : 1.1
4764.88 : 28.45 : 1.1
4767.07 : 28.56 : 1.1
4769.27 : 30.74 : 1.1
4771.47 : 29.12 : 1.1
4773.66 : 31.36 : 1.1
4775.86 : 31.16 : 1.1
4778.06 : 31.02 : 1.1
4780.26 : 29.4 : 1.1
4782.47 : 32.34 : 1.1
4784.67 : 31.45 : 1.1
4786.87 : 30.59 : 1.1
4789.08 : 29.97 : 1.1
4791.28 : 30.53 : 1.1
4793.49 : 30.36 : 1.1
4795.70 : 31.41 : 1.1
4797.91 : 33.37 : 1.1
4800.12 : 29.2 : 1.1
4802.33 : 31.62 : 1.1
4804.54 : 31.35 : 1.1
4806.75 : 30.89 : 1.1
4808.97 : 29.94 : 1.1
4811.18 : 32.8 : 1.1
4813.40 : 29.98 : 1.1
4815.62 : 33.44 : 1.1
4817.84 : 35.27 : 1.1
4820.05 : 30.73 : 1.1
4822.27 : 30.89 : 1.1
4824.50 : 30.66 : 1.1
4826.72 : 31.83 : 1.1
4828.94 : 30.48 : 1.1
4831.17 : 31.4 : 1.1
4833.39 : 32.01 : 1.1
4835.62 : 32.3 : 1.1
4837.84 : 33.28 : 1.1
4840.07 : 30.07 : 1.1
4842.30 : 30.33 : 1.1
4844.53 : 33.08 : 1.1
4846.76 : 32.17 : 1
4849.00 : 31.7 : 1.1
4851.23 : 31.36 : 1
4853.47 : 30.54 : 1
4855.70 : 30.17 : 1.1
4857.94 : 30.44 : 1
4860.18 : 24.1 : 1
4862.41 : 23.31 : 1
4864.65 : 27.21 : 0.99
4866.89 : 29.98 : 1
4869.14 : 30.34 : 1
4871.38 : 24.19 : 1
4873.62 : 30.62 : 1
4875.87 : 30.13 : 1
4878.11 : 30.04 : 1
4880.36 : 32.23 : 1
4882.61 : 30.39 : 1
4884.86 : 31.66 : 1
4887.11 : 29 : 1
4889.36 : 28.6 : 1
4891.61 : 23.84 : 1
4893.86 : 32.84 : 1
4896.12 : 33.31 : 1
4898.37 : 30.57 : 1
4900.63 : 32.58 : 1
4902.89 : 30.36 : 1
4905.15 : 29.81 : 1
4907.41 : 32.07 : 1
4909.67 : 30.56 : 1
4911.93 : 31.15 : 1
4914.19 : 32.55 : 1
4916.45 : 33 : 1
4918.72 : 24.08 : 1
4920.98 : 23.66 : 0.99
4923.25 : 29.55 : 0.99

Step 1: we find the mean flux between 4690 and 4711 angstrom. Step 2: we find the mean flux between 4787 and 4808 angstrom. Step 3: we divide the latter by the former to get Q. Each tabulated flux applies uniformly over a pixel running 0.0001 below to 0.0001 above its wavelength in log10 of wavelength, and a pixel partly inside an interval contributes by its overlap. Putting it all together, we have 1.0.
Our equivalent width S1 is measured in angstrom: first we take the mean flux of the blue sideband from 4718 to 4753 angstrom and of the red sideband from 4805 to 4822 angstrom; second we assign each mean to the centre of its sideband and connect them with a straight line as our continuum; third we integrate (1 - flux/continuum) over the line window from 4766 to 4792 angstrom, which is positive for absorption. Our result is 1.0 angstrom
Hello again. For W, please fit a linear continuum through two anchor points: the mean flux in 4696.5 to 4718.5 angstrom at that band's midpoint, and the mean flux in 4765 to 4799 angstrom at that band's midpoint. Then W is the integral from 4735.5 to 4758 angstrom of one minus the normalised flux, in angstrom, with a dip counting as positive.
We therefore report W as -1.10 angstrom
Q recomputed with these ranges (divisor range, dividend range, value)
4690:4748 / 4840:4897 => 0.96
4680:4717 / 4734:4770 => 1.03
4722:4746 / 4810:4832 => 1.01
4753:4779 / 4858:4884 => 0.94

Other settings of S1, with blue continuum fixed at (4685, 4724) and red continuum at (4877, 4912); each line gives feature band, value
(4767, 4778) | 0.1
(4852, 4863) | 0.9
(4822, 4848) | -0.8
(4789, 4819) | -0.8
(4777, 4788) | -0.1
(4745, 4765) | -0.3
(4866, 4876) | 0.5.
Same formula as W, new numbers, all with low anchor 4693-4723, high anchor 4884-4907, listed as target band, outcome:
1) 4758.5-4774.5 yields 0.4 angstrom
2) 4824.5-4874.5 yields 0.6 angstrom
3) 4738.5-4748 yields -0.6 angstrom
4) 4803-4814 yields -0.2 angstrom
